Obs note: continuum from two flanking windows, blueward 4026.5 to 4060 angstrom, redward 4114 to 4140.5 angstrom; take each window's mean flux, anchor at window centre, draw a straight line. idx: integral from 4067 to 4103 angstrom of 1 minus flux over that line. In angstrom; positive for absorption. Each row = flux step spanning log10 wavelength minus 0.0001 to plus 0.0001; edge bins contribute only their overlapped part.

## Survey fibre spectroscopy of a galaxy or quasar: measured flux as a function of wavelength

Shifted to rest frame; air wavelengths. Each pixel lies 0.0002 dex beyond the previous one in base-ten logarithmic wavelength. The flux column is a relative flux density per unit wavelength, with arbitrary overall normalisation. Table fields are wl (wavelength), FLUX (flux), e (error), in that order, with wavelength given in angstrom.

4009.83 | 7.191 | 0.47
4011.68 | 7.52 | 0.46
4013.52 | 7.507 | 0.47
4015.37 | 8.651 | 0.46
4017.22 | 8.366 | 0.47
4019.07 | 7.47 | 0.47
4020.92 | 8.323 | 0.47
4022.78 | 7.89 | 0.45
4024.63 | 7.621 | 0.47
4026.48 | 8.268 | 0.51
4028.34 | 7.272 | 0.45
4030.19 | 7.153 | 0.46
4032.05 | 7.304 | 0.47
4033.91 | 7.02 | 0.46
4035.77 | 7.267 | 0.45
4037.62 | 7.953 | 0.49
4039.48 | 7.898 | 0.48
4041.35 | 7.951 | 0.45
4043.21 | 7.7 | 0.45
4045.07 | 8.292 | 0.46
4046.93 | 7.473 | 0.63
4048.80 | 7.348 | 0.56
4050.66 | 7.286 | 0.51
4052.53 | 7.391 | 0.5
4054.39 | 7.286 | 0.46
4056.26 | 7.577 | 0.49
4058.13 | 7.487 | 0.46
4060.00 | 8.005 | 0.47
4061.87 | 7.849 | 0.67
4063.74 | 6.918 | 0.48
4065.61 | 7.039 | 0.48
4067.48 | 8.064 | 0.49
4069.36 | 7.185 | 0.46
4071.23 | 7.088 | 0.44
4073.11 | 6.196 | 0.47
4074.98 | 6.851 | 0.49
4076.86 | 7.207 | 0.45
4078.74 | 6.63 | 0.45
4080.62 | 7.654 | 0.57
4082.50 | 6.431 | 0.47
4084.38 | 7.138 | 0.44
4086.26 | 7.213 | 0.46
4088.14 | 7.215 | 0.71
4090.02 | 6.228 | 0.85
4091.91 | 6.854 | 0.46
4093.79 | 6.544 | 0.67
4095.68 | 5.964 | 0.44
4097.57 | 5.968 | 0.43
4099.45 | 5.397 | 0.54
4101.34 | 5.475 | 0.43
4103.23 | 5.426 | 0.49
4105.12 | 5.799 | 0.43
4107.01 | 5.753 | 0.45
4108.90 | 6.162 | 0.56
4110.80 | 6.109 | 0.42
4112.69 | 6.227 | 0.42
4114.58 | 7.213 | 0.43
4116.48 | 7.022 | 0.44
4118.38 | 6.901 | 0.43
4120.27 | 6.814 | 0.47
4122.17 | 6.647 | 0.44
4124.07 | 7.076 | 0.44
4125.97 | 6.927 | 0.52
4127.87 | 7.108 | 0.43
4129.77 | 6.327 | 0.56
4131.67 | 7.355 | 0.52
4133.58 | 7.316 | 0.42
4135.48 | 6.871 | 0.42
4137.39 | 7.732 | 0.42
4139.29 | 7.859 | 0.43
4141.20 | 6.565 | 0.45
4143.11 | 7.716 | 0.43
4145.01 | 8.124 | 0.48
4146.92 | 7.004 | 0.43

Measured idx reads 3.2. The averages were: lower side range 7.54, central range 6.66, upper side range 7.08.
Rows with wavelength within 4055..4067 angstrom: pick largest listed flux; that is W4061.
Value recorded 8.005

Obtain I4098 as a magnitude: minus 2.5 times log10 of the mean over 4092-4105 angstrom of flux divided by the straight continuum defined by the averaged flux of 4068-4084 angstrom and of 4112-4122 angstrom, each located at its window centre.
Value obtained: 0.17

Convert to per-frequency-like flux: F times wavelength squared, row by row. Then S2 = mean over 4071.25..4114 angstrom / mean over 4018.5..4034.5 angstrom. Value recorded 0.87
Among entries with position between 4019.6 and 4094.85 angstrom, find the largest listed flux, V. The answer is 8.323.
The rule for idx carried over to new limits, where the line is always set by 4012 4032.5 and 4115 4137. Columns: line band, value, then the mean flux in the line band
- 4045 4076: 0.6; 7.35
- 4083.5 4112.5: 4.0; 6.21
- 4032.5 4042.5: 0.1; 7.6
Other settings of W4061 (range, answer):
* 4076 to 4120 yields 7.654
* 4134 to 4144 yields 7.859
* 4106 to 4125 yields 7.213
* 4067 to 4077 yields 8.064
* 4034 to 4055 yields 8.292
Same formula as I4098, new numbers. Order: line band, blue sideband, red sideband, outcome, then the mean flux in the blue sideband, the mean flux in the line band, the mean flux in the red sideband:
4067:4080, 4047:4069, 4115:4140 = 0.06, 7.47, 7.01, 7.07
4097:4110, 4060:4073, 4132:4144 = 0.27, 7.33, 5.71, 7.34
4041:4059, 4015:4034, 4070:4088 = -0.03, 7.76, 7.57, 6.95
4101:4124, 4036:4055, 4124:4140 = 0.15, 7.65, 6.35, 7.17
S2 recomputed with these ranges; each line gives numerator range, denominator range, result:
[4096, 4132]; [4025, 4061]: 0.87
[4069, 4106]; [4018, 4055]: 0.88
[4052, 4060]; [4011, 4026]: 0.96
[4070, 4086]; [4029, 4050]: 0.93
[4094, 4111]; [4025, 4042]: 0.79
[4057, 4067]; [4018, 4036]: 1.01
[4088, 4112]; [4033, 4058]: 0.82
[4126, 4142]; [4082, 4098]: 1.10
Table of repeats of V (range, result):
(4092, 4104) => 6.544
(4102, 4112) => 6.162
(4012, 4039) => 8.651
